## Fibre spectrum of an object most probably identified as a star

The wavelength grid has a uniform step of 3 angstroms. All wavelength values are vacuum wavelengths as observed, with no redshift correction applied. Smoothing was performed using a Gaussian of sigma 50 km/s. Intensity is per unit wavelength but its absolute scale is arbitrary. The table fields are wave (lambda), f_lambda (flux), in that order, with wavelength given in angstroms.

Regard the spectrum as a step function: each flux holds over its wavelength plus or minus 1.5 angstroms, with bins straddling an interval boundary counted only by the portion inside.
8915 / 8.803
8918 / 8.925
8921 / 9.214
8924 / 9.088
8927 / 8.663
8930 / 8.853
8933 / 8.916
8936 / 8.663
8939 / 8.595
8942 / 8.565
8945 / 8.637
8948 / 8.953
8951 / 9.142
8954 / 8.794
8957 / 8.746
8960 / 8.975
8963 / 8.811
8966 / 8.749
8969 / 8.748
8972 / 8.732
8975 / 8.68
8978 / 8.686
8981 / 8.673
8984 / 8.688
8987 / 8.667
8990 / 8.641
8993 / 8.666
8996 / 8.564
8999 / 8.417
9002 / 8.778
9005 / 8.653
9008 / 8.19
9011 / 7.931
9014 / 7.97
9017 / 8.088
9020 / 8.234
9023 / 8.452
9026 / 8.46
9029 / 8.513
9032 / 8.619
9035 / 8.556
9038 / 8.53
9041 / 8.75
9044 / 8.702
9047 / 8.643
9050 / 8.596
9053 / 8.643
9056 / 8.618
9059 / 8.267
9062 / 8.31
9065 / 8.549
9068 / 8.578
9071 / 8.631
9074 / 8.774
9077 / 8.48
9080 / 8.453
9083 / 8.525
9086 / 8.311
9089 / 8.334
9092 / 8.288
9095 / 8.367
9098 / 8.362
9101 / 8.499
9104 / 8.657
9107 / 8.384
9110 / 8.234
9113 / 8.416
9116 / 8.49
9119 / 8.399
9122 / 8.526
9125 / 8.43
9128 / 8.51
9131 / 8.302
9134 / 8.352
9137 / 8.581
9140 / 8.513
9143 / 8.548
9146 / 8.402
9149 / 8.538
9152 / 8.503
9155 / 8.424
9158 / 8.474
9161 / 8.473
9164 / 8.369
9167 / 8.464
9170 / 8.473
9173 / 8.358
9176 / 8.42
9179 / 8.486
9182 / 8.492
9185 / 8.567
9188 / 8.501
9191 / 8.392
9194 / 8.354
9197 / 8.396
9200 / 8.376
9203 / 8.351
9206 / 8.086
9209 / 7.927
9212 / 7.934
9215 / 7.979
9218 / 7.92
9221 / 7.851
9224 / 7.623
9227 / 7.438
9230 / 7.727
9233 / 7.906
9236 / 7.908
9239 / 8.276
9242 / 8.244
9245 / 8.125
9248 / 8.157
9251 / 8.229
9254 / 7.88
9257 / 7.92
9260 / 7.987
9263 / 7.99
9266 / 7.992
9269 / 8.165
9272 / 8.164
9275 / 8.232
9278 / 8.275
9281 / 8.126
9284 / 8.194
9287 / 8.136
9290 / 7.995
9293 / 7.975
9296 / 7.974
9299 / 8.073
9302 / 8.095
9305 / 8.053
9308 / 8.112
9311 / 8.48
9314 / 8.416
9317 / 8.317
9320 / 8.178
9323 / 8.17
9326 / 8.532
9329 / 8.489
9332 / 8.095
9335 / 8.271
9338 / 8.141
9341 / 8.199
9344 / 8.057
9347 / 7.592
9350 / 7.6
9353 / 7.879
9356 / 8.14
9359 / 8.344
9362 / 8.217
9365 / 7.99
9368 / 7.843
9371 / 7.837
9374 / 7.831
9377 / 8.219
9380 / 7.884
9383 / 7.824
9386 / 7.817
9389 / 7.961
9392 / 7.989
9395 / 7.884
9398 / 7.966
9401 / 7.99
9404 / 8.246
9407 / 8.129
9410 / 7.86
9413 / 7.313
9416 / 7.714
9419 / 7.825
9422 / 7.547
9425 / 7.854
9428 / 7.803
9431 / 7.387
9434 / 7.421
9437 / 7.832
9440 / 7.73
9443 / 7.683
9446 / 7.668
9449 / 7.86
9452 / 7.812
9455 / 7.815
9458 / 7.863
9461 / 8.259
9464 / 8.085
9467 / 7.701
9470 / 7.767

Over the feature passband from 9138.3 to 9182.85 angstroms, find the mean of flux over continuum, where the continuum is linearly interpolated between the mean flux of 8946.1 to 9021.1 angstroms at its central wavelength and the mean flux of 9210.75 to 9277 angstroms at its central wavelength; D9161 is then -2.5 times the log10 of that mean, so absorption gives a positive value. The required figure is -0.04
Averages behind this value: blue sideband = 8.61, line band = 8.46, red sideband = 7.99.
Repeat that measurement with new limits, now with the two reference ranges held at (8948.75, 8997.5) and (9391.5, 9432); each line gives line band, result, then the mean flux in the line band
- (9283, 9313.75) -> -0.01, 8.12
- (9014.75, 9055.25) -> 0.01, 8.51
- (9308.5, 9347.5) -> -0.03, 8.24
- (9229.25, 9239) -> 0.04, 7.92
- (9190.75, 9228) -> 0.03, 8.04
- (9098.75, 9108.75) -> 0.00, 8.5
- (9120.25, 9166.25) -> -0.01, 8.46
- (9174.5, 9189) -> -0.02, 8.49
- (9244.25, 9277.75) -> 0.01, 8.08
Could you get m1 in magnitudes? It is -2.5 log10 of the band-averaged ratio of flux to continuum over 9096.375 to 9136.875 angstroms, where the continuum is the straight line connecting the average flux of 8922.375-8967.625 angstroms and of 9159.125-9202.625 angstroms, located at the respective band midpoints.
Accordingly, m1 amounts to 0.01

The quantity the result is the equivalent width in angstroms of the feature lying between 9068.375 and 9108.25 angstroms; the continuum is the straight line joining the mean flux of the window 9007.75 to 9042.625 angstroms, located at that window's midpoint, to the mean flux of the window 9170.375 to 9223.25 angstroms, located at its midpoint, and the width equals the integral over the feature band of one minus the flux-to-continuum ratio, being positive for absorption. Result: -0.7 angstroms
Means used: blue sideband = 8.36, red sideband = 8.25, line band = 8.47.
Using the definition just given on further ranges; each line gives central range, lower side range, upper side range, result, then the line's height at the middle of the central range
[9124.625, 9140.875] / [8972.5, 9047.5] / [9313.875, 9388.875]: -0.2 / 8.35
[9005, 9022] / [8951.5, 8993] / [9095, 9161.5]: 1.0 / 8.67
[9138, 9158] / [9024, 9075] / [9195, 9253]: -0.5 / 8.26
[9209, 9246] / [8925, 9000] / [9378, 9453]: 1.3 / 8.19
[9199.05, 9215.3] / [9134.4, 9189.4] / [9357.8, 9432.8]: 0.5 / 8.36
